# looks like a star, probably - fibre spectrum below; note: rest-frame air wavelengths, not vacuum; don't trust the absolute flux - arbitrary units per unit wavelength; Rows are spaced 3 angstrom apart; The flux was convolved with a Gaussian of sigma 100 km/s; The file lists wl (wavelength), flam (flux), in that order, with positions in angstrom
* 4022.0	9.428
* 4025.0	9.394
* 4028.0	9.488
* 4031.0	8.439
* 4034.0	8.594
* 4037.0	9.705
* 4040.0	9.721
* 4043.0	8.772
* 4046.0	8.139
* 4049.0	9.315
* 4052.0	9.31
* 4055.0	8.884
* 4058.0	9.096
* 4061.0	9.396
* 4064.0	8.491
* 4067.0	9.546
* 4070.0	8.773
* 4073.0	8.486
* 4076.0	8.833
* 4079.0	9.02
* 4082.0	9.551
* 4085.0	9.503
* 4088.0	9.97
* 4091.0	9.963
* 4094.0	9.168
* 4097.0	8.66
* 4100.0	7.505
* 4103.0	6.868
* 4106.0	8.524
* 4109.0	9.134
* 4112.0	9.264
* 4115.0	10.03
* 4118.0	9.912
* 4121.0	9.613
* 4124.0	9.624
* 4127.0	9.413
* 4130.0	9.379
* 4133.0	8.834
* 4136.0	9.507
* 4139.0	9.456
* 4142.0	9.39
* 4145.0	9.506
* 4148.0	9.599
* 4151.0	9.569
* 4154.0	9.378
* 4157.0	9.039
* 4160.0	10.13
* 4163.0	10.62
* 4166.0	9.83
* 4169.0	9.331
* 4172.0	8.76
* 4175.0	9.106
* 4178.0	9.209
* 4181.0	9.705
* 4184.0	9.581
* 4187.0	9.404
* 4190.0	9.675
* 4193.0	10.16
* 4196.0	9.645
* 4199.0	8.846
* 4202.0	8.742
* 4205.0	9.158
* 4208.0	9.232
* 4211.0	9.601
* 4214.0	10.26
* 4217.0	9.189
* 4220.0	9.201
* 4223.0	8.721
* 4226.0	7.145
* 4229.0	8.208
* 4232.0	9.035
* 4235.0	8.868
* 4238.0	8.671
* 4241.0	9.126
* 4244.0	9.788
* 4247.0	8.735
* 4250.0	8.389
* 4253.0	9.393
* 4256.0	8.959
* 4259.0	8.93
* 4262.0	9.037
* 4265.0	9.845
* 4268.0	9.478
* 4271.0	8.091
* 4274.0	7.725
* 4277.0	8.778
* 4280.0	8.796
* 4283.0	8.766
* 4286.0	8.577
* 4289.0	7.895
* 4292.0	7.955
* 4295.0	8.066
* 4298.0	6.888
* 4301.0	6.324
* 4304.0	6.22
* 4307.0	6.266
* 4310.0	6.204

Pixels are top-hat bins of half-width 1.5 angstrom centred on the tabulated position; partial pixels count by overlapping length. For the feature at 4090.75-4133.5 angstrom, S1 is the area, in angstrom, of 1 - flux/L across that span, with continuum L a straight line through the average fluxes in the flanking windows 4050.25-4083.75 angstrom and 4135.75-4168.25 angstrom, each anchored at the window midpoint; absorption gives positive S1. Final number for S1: 1.47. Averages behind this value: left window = 9.04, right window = 9.64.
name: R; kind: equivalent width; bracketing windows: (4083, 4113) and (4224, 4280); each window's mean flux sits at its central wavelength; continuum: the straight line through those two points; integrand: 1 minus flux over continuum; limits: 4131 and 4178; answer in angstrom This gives -3.3 angstrom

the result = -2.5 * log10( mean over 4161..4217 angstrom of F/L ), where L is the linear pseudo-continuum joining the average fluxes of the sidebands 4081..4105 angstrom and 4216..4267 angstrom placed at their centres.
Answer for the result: -0.07 mag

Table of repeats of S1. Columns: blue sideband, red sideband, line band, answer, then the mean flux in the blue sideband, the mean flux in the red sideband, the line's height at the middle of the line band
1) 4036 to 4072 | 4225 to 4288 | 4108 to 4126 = -1.2 angstrom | 9.08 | 8.78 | 8.99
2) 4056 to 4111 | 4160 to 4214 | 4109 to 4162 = -1.7 angstrom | 8.92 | 9.49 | 9.21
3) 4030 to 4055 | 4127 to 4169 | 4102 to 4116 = 0.8 angstrom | 9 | 9.54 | 9.34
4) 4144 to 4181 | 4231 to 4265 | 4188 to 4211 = -0.2 angstrom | 9.51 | 9.03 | 9.31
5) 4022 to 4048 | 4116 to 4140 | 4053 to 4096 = 0.2 angstrom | 9.06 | 9.48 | 9.24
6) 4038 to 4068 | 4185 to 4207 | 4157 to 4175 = -0.6 angstrom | 9.07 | 9.38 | 9.31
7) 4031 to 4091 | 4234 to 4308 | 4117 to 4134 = -1.1 angstrom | 9.12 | 8.39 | 8.89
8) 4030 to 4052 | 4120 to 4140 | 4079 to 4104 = 0.7 angstrom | 8.99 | 9.4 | 9.22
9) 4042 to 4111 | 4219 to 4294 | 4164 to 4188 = -1.6 angstrom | 8.91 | 8.72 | 8.8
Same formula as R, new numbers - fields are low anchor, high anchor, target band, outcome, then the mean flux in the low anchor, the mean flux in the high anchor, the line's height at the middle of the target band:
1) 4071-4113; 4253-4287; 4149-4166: -1.69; 8.88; 8.85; 8.87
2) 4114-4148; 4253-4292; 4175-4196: -0.86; 9.51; 8.73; 9.21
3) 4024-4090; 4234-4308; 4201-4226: -1.63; 9.11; 8.39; 8.59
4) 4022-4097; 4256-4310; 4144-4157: -1.12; 9.14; 8.07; 8.71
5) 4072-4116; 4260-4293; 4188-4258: -2.72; 8.96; 8.65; 8.74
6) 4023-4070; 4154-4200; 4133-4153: -0.07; 9.08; 9.54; 9.42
